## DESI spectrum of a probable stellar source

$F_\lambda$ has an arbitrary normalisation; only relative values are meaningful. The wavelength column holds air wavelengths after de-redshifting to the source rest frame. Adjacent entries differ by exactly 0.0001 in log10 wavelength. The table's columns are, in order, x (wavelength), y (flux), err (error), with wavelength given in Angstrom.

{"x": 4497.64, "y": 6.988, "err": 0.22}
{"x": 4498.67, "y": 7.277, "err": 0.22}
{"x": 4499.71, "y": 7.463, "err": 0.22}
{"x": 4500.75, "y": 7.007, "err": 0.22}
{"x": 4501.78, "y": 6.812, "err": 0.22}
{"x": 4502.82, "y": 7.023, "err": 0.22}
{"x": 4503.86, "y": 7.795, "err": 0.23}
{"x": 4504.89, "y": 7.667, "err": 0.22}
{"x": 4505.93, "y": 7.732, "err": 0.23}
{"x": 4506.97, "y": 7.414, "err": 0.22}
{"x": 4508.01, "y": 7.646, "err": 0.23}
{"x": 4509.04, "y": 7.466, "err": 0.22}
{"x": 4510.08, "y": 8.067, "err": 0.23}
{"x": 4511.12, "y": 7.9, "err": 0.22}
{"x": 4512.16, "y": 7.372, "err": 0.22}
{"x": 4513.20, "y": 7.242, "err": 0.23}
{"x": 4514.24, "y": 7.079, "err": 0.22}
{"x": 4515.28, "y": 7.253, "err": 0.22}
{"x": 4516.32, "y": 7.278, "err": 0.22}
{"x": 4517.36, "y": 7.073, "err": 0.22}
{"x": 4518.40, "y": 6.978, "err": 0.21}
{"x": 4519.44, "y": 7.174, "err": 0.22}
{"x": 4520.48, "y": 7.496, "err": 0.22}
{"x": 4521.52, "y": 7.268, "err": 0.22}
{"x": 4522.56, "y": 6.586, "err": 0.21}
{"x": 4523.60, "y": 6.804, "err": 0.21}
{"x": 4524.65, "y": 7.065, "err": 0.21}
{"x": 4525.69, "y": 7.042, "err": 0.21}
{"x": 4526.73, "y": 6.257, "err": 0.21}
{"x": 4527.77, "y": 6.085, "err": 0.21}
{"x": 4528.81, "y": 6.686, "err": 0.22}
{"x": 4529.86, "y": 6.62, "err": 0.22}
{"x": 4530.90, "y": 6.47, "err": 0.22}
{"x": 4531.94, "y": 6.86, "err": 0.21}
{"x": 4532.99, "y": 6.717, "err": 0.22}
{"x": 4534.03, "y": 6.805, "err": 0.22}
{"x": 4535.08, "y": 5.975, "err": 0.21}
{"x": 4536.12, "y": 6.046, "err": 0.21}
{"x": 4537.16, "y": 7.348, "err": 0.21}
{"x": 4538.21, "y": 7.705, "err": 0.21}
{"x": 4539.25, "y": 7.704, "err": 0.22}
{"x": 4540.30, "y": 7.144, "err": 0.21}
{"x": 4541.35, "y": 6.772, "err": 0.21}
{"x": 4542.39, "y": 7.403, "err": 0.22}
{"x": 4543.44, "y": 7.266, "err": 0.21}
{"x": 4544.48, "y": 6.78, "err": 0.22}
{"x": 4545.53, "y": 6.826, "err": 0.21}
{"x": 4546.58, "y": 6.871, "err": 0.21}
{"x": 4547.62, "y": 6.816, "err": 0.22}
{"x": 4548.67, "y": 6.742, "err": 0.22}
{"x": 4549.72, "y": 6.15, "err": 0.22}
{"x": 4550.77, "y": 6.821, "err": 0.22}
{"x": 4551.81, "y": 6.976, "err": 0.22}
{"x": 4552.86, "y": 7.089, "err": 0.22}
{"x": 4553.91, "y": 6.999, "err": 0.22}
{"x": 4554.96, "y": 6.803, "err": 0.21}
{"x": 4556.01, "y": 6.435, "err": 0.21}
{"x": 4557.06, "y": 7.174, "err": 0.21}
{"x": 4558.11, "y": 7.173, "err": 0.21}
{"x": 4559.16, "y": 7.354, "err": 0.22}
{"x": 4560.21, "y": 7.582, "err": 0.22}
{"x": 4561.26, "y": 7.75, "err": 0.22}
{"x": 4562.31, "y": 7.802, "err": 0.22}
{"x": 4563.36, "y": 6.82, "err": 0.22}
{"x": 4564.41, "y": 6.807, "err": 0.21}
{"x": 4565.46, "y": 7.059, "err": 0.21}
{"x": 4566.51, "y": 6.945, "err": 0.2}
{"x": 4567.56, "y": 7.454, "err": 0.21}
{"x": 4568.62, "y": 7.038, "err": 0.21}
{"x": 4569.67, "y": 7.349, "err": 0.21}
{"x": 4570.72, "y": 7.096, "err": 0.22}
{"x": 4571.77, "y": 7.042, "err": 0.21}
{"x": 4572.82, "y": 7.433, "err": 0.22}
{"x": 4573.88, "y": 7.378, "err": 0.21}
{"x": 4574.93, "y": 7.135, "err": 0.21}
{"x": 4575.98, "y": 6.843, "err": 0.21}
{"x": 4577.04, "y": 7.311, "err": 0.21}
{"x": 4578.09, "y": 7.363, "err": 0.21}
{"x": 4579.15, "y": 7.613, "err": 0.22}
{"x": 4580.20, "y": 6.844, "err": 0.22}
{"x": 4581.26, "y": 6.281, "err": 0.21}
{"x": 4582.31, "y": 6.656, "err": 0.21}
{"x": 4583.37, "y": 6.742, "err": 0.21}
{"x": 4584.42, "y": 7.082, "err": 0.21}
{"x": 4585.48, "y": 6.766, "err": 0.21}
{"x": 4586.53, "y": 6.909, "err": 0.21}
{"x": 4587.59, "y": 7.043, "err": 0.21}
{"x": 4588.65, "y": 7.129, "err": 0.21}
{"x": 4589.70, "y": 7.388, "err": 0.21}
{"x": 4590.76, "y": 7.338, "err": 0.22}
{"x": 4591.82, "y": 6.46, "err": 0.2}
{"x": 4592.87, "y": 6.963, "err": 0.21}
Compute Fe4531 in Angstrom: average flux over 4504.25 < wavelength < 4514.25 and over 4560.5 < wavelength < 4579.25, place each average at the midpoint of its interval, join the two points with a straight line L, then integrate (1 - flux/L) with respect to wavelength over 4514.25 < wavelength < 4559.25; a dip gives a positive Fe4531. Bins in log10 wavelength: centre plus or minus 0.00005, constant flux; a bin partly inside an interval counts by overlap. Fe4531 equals 3.17 Angstrom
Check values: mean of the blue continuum 7.59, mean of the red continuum 7.23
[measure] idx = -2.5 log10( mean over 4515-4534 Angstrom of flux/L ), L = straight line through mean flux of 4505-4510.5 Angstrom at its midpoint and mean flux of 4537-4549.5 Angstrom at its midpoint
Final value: 0.08 mag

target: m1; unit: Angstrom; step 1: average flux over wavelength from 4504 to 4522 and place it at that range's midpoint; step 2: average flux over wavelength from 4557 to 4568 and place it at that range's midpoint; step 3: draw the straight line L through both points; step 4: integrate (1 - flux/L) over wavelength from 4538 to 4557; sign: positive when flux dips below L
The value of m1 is 0.9 Angstrom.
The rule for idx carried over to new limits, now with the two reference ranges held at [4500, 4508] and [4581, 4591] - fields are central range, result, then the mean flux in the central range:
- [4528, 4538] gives 0.092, 6.63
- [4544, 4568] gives 0.014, 7.01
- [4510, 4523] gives 0.006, 7.27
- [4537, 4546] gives -0.005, 7.21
